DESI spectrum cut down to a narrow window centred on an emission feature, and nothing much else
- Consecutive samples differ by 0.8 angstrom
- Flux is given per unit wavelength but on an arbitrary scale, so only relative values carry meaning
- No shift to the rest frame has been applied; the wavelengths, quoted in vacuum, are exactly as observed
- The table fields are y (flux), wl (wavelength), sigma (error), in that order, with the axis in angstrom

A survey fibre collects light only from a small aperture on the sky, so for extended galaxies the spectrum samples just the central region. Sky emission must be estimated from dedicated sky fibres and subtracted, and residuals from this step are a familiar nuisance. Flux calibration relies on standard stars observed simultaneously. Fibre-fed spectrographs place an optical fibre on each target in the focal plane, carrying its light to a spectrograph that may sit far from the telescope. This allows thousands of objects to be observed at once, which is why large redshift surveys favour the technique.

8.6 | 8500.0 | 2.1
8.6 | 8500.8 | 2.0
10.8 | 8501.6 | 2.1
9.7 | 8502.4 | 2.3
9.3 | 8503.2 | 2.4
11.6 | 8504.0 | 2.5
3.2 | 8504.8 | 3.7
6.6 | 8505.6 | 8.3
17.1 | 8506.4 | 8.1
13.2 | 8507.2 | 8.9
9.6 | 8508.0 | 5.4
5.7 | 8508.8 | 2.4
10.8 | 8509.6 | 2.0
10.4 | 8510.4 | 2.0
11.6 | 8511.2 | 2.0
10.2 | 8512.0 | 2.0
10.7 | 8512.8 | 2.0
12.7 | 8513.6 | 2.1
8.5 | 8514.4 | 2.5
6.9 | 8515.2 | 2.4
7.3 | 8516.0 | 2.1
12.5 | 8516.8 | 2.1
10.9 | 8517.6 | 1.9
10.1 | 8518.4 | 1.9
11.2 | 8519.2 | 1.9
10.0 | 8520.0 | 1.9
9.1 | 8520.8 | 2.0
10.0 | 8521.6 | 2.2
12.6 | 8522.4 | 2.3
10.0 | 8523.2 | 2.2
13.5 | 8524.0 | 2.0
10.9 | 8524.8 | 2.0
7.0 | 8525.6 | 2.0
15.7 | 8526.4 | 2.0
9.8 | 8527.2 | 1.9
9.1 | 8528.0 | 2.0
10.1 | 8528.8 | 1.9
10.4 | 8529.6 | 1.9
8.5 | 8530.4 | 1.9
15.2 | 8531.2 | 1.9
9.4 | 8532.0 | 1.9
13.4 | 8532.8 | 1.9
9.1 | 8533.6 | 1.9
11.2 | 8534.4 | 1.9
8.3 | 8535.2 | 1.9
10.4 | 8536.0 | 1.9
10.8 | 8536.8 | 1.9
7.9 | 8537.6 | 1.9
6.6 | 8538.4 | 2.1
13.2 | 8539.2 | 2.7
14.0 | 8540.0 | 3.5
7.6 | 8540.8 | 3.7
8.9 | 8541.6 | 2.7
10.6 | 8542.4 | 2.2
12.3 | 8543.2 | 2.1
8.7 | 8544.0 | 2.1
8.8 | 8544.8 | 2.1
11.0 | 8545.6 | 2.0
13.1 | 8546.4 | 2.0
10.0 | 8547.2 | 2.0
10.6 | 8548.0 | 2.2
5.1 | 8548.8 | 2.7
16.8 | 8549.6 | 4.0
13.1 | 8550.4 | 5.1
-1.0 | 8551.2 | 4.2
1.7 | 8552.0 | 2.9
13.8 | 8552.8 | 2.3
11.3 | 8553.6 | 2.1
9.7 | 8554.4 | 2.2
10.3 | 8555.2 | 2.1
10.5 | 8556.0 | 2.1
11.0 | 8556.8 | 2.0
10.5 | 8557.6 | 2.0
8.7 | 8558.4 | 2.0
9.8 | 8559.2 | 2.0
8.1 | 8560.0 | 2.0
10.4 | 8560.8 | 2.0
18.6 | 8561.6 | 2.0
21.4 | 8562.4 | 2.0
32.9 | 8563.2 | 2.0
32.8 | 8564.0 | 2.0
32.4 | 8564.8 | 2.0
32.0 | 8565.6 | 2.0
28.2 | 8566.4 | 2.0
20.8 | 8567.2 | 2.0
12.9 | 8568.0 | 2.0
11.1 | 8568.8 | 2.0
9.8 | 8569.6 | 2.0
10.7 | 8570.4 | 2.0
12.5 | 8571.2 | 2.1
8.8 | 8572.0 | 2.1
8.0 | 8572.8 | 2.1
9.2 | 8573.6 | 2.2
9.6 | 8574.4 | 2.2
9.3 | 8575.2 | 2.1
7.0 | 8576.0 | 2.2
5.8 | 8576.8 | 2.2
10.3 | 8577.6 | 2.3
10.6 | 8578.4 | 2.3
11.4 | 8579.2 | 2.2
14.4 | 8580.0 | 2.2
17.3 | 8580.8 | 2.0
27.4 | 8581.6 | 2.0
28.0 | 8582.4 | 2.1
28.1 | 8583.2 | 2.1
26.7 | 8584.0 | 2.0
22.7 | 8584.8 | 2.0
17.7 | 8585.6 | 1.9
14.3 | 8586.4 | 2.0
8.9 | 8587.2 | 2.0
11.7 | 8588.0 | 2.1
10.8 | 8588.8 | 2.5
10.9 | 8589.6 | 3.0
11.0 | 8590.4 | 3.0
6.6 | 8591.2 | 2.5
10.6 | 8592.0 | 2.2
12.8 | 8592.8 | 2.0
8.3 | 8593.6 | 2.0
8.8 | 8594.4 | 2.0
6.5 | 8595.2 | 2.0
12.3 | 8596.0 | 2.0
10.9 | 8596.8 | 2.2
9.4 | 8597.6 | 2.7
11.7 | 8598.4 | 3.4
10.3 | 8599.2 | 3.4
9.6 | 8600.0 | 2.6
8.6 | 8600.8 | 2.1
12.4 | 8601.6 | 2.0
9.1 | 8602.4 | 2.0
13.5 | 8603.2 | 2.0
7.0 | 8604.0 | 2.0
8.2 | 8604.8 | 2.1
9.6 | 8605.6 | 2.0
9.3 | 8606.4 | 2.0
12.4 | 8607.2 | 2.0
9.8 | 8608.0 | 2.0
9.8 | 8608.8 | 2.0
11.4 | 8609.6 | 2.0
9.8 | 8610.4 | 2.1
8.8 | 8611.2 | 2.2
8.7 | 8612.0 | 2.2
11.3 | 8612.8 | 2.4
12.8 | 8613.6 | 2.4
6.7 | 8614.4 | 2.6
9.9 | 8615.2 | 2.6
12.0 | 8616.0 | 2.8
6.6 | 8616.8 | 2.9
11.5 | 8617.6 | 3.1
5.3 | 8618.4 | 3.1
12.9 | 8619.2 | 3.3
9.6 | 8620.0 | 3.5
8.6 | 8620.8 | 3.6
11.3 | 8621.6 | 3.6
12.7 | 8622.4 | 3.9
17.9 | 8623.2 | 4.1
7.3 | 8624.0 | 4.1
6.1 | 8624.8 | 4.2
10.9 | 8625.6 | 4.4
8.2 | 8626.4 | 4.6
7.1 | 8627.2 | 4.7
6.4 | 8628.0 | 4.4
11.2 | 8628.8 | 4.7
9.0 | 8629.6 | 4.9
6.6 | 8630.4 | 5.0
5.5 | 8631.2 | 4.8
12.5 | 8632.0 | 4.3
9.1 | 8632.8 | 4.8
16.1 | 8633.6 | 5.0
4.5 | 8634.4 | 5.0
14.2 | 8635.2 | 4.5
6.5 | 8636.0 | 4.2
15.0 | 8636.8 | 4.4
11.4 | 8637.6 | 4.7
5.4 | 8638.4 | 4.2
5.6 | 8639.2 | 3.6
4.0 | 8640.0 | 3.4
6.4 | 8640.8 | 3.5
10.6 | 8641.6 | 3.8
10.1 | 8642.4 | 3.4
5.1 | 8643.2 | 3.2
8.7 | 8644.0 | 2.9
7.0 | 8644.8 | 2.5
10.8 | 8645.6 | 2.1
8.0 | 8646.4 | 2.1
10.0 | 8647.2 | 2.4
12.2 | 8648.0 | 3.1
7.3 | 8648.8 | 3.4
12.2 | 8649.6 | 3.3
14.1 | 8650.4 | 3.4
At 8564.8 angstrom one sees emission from [S II]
